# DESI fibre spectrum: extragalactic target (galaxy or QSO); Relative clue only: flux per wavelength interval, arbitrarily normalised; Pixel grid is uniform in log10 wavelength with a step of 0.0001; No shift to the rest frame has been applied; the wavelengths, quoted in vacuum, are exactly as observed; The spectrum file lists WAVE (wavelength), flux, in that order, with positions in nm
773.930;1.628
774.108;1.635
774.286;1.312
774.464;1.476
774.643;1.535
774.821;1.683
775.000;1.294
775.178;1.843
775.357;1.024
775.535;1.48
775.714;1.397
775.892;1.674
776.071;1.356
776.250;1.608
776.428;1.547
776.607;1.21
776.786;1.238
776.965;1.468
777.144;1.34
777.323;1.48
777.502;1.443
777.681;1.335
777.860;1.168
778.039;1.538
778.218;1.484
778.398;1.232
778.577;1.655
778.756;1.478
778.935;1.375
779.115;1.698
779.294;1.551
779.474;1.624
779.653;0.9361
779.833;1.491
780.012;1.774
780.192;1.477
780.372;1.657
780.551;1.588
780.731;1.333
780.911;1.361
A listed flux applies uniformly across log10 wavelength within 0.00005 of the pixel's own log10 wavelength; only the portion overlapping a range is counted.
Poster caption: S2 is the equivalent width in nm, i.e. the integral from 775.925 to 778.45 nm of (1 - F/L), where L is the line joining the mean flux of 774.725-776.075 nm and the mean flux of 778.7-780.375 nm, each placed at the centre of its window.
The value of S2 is 0.15 nm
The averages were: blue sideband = 1.48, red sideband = 1.5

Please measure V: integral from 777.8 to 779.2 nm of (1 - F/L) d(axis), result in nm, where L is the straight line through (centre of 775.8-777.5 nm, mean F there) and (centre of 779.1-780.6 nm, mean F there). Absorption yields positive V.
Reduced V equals 0.027 nm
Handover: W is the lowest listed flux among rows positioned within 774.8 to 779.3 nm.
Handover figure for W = 1.024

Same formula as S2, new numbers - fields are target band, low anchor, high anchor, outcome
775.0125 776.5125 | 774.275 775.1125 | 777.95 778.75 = 0.002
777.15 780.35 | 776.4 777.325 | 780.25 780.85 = -0.038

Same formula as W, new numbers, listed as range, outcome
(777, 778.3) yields 1.168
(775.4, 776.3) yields 1.356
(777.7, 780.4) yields 0.9361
